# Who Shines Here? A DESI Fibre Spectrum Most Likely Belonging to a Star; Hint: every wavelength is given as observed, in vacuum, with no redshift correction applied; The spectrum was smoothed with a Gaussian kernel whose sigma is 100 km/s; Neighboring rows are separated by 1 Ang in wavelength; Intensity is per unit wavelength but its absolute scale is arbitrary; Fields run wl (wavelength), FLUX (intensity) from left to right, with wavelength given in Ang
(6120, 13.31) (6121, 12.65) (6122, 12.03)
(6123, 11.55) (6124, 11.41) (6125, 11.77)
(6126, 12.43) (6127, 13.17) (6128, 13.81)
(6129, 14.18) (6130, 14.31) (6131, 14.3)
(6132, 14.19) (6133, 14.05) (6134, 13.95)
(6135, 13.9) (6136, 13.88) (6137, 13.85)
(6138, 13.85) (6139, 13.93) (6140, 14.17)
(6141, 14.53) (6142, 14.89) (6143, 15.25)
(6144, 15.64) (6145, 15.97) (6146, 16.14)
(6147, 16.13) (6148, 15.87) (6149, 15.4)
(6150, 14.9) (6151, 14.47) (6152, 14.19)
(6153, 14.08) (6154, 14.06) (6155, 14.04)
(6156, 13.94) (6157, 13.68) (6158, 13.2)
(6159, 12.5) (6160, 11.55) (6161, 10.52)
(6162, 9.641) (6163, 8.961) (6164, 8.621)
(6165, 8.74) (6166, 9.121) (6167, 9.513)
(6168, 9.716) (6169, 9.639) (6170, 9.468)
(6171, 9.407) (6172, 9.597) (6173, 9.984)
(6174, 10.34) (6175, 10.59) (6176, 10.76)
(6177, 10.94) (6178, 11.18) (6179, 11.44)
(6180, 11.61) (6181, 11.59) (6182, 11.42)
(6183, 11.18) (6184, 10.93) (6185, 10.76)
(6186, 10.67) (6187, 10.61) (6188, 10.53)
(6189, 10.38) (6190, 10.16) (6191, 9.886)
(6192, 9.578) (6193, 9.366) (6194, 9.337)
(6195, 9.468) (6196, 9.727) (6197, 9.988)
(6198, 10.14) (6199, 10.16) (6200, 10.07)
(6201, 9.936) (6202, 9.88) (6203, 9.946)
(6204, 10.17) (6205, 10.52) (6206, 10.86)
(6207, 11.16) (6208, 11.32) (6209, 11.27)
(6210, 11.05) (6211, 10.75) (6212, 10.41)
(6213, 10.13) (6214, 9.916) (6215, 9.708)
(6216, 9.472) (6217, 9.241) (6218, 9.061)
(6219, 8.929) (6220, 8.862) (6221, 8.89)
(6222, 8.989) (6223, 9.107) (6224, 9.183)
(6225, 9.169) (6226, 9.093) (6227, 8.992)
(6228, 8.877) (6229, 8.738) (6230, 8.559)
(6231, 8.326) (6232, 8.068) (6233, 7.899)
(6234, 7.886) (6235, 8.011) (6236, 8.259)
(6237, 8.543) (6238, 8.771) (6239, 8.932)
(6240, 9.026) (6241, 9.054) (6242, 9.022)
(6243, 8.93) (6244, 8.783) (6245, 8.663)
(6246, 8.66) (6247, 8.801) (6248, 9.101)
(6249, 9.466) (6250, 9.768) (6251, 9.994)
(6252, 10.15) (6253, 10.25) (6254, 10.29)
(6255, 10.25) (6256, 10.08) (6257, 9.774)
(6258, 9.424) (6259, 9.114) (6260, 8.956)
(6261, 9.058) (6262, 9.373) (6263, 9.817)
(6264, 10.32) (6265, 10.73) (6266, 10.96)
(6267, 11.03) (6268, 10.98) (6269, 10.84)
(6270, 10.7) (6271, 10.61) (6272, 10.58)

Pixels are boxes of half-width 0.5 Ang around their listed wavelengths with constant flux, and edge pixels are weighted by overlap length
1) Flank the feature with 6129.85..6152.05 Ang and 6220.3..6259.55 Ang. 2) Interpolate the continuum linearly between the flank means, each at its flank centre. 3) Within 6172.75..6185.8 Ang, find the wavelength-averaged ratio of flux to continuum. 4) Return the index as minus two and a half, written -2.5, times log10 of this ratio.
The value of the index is 0.14 mag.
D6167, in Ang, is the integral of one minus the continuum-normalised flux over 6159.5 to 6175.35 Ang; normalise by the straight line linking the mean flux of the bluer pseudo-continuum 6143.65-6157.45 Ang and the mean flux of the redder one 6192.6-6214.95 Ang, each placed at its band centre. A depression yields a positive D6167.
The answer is 4.4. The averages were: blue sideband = 14.9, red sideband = 10.2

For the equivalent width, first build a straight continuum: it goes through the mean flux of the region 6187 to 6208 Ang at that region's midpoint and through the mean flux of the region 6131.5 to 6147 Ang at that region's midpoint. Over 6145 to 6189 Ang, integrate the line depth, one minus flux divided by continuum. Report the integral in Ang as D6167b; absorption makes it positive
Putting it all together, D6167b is 2.8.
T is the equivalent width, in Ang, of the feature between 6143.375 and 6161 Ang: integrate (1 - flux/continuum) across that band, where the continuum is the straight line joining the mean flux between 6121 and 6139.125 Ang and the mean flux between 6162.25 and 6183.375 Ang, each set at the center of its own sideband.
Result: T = -4.0 Ang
